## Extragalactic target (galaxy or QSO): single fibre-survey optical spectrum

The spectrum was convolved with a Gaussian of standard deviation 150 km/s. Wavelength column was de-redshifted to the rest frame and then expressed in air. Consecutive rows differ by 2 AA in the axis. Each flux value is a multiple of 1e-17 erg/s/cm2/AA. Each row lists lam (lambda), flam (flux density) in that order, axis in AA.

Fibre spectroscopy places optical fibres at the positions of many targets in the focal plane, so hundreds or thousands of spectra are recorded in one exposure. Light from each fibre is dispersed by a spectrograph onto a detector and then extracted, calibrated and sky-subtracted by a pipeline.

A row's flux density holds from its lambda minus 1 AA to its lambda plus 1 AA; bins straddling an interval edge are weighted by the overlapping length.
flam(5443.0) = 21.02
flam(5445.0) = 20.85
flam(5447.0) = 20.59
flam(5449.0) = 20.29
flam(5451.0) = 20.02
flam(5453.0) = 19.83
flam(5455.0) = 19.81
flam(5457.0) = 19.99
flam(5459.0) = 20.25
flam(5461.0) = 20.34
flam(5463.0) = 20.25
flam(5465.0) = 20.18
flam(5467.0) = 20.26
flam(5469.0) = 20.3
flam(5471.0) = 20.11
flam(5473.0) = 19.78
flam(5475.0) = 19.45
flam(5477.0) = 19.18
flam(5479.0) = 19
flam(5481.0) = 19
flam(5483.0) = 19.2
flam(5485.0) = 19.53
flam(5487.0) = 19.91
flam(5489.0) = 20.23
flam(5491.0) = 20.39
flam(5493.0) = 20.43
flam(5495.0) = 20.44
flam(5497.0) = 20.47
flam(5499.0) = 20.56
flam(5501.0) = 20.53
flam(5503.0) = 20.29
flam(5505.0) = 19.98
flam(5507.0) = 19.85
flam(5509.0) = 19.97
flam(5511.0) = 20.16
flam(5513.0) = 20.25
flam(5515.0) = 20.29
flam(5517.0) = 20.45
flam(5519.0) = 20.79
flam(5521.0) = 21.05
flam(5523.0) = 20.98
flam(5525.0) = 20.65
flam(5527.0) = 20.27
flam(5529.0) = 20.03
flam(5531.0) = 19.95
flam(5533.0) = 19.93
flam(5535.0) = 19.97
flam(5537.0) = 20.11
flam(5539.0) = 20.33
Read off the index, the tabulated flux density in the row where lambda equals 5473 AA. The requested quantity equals 19.78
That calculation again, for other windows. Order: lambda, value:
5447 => 20.59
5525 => 20.65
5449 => 20.29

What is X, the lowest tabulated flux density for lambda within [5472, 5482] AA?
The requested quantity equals 19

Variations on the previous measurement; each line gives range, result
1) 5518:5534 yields 19.93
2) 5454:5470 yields 19.81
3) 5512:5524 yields 20.25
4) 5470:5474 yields 19.78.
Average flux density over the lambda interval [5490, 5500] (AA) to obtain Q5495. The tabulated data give 20.5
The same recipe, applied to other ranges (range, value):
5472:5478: 19.5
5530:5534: 19.9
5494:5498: 20.5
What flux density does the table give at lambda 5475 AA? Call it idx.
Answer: 19.45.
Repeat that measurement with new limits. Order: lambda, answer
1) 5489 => 20.23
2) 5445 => 20.85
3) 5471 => 20.11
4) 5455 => 19.81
